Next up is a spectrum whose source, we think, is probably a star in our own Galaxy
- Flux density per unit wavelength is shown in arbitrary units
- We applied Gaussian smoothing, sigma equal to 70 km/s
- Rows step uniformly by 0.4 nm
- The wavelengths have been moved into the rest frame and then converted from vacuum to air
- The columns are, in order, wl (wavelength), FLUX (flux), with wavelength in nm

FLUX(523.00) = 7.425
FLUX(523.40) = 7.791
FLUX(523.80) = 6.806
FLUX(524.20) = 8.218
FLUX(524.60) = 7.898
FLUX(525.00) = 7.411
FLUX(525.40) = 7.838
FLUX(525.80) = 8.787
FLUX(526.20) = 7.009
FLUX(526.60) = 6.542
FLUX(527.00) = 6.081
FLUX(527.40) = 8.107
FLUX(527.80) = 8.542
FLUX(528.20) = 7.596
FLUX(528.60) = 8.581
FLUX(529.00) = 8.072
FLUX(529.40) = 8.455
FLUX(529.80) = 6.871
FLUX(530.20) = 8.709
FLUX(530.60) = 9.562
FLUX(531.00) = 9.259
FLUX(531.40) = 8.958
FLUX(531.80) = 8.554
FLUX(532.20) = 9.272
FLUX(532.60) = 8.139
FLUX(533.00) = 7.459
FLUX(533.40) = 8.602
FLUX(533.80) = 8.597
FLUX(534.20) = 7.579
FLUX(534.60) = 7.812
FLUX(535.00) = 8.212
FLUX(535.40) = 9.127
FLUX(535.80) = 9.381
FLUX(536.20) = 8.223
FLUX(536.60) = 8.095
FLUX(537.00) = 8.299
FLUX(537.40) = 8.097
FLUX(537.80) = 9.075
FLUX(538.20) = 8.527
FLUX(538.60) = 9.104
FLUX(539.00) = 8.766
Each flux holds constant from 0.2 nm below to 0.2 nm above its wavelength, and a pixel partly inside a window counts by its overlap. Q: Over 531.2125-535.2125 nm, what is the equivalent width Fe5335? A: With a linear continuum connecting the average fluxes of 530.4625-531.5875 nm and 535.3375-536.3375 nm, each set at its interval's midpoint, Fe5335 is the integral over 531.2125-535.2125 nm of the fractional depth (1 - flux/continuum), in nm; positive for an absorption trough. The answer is 0.34 nm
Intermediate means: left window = 9.25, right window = 8.92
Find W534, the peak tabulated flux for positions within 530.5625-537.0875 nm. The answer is 9.562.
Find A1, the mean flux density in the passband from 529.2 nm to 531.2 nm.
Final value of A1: 8.57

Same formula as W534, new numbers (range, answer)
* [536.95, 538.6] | 9.104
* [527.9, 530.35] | 8.709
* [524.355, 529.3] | 8.787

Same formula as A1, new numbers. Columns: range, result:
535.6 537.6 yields 8.42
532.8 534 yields 8.22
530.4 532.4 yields 9.12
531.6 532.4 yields 8.91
